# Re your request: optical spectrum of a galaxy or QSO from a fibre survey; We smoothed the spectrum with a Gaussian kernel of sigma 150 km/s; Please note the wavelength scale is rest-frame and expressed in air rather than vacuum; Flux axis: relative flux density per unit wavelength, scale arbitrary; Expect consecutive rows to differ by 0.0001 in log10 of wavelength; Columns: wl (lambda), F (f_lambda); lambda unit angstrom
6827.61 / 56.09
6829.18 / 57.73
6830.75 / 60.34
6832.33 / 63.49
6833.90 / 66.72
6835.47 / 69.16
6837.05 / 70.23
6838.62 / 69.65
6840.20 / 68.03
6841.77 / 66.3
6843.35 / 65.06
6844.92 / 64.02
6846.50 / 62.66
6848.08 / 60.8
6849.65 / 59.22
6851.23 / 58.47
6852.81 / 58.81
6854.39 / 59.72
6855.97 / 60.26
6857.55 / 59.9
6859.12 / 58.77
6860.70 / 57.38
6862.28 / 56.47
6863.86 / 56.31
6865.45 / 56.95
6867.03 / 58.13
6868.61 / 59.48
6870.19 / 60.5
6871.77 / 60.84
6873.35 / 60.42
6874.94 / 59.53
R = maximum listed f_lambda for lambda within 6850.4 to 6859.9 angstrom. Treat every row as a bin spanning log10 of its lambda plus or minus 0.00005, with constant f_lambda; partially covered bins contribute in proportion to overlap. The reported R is 60.26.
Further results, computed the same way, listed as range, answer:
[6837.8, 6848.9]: 69.65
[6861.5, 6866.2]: 56.95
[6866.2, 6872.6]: 60.84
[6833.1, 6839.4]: 70.23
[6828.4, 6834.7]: 66.72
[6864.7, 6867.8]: 58.13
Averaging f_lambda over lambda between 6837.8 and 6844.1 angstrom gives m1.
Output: 67.3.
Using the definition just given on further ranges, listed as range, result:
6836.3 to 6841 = 69.4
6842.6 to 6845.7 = 64.7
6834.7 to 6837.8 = 69.6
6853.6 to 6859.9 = 59.7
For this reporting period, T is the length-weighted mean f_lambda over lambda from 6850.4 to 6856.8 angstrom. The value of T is 59.2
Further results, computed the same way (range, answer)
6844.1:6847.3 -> 63.3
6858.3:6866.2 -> 57.2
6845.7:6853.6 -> 60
